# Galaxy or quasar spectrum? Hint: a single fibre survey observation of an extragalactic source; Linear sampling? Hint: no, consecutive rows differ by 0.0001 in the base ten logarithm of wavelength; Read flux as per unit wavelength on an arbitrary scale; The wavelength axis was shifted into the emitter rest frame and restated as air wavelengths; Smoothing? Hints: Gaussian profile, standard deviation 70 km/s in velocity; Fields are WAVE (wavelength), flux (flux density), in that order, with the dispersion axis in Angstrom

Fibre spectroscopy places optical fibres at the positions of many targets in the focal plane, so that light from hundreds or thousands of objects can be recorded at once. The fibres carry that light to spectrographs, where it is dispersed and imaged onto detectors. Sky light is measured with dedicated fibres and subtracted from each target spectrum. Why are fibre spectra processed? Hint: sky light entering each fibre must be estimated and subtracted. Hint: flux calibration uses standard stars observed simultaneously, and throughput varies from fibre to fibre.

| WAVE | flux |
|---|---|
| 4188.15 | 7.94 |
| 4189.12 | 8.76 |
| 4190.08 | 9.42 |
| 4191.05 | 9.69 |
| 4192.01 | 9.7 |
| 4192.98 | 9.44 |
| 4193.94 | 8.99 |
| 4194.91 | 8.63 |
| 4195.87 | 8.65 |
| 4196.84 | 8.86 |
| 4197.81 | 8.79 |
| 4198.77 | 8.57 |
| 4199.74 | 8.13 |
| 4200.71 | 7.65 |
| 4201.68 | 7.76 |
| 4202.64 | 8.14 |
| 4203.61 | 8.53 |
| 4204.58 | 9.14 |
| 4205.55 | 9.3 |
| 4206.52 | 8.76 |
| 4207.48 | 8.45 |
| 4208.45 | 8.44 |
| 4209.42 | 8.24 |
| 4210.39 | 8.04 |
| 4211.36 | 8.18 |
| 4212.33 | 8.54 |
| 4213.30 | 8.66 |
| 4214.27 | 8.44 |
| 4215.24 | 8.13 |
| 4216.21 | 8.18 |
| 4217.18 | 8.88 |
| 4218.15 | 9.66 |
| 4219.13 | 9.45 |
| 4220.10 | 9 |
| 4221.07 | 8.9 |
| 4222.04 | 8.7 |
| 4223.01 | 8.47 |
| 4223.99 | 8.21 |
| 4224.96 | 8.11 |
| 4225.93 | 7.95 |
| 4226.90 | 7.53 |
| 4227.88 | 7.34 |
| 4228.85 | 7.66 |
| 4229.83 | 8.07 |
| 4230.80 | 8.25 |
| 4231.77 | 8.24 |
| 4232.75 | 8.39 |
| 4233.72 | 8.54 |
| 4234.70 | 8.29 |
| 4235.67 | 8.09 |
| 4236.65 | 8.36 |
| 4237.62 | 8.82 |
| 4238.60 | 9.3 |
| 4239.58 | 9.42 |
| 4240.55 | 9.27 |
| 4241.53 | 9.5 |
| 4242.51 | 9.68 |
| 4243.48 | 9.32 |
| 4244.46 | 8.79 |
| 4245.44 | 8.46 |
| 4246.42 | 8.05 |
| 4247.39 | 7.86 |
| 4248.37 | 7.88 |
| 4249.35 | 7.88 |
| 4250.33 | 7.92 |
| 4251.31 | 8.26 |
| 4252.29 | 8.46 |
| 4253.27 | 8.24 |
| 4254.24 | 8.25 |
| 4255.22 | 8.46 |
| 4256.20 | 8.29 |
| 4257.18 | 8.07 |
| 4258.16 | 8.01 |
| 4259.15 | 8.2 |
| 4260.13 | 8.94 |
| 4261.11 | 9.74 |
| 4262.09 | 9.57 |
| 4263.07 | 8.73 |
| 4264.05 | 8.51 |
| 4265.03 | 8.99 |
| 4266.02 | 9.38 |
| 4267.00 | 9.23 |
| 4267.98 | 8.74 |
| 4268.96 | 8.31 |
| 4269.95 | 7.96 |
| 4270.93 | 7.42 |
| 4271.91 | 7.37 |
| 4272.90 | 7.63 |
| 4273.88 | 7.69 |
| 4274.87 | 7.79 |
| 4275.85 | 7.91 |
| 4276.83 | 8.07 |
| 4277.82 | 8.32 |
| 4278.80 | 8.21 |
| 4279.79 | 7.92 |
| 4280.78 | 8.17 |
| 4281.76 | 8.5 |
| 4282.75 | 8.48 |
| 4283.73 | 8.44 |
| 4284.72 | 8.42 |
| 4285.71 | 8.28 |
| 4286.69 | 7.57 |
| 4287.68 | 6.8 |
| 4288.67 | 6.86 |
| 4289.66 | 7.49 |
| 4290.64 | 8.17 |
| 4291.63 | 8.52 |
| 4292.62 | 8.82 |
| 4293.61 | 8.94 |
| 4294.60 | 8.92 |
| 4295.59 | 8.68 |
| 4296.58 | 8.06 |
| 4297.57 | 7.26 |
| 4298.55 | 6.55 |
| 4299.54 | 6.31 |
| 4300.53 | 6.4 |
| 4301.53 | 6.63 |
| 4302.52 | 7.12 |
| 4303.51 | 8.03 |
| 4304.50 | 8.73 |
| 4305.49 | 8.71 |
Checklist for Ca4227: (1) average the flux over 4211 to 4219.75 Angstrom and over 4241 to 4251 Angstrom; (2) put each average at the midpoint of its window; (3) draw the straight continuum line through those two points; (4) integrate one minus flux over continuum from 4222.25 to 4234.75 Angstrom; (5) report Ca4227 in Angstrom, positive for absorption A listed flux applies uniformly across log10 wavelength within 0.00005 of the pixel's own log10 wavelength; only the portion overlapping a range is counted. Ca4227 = 0.8 Angstrom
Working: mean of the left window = 8.69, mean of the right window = 8.53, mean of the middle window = 8.09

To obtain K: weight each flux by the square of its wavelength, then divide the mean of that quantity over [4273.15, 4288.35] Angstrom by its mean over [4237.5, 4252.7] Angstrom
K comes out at 0.9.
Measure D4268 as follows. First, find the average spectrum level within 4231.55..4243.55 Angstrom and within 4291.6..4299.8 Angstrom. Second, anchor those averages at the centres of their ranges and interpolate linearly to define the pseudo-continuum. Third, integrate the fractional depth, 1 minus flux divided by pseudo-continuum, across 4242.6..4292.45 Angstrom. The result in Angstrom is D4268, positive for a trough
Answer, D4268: 1.0 Angstrom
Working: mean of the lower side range 8.86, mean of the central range 8.27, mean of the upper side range 8.03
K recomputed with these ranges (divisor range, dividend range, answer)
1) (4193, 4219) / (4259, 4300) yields 0.99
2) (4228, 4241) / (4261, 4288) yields 0.99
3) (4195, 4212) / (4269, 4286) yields 0.98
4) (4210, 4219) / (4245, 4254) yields 0.96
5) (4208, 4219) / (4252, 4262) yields 1.02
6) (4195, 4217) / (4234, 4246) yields 1.07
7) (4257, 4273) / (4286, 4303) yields 0.90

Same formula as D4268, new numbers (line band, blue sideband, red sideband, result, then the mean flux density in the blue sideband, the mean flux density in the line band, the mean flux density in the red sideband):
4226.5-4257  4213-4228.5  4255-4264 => 0.6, 8.47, 8.41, 8.66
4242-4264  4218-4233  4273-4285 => -0.7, 8.34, 8.5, 8.14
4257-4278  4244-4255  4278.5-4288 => -0.7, 8.19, 8.39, 8.1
